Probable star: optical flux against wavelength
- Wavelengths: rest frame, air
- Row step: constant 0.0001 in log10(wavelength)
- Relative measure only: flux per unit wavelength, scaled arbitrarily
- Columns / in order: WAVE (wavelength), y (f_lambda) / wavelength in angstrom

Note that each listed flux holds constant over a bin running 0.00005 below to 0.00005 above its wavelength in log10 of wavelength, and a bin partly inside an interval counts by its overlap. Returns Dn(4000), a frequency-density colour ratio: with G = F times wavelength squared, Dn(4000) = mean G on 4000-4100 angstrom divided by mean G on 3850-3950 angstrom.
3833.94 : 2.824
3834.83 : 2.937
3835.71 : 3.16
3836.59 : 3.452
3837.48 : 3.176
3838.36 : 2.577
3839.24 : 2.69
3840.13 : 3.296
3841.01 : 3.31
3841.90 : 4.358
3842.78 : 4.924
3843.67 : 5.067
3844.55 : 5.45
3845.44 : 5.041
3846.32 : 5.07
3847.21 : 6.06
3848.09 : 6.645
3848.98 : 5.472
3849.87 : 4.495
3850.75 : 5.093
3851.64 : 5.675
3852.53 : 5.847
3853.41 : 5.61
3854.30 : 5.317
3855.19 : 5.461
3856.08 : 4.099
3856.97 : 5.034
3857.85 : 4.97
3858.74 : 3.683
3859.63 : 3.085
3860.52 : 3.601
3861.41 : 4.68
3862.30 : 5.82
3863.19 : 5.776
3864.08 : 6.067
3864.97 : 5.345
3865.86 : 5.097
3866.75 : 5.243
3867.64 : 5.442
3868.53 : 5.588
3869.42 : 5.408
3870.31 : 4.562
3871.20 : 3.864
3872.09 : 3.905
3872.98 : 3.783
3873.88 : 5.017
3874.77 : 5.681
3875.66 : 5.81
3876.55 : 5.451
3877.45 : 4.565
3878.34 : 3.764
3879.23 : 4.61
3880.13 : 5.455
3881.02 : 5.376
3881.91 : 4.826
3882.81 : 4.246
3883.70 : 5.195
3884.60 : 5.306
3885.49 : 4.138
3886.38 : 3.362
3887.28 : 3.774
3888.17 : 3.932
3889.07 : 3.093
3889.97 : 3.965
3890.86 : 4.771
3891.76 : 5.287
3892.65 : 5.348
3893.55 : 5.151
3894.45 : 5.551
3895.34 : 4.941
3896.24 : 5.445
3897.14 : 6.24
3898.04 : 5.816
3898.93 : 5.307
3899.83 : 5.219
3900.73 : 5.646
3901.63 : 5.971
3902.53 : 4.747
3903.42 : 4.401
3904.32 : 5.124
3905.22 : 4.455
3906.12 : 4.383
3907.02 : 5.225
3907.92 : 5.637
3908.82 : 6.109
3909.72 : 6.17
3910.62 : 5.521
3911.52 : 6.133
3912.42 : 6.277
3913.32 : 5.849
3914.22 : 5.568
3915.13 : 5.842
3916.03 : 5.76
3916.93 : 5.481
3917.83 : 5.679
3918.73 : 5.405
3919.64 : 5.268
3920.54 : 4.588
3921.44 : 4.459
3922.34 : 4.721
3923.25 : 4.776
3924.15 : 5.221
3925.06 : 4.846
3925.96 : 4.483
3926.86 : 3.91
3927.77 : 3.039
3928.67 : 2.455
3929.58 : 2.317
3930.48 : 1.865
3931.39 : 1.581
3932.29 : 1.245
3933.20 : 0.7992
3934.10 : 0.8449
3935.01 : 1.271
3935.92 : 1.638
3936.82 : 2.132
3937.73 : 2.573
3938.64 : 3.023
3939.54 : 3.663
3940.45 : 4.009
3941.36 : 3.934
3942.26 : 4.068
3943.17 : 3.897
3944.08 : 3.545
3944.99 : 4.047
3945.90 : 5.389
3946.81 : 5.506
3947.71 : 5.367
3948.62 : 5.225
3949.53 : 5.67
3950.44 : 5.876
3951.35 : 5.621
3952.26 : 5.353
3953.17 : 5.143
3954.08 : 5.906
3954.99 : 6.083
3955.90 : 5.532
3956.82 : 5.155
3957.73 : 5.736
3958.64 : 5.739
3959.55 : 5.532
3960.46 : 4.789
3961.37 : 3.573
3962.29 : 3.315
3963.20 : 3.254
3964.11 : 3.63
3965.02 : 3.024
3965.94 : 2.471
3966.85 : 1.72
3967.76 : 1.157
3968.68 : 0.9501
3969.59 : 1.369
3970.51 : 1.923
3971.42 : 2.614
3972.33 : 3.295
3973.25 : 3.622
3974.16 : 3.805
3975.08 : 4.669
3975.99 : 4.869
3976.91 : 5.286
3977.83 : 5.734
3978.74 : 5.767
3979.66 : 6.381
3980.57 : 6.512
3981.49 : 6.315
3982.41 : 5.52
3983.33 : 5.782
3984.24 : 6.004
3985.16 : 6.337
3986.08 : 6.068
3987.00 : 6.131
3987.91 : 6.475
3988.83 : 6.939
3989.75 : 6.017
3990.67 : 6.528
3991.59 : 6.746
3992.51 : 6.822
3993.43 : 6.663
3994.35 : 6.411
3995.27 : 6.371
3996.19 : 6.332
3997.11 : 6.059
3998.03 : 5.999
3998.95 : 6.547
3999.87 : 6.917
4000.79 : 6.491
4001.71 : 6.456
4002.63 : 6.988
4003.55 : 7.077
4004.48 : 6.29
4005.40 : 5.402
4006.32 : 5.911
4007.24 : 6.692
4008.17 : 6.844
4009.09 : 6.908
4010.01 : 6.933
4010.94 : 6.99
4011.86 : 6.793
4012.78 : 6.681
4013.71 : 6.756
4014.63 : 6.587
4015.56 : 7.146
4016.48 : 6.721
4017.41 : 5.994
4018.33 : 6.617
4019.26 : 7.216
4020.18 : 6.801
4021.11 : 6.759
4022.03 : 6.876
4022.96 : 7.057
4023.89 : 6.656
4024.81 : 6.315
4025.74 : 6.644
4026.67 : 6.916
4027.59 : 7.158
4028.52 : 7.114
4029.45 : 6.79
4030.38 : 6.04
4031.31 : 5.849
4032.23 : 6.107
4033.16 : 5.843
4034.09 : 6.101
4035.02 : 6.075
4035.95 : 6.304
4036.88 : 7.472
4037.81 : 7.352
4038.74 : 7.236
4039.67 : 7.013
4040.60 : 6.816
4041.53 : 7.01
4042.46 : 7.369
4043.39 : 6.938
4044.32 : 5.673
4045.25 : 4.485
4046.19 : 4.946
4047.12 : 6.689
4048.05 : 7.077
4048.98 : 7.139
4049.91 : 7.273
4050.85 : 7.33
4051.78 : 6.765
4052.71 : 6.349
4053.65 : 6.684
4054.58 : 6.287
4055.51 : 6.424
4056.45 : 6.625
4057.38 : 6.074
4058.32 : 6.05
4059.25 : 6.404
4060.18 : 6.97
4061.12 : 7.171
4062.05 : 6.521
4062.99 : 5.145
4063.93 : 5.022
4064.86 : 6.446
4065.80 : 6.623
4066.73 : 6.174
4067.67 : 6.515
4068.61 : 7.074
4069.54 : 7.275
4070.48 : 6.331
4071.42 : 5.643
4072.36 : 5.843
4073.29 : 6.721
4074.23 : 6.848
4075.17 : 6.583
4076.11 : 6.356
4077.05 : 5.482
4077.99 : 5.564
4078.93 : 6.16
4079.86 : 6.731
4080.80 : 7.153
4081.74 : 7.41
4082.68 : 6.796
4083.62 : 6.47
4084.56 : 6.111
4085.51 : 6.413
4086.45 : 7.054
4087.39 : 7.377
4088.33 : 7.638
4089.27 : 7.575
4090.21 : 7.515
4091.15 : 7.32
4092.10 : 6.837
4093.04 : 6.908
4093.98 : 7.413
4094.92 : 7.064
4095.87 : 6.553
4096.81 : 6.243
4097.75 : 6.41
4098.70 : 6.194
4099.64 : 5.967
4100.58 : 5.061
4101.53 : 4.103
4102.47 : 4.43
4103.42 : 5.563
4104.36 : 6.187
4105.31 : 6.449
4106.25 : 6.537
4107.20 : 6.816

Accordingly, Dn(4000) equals 1.5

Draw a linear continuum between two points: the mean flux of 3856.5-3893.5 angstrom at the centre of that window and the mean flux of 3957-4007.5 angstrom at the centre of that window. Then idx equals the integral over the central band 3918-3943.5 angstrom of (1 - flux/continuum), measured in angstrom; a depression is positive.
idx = 8.49 angstrom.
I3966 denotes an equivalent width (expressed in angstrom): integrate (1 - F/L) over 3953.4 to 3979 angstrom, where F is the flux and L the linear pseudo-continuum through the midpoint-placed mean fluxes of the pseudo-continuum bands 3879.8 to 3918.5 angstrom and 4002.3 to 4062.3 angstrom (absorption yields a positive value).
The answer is 8.4 angstrom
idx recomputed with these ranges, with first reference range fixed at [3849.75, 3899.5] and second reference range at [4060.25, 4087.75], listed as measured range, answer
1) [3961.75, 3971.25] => 5.6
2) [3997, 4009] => -1.1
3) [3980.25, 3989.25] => -0.7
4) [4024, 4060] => -2.0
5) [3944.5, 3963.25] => 1.2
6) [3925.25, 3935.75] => 6.1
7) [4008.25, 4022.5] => -1.9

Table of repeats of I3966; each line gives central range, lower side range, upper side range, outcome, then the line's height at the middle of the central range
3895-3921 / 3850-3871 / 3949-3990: -2.94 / 4.9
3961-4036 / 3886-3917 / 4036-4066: 4.60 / 6.06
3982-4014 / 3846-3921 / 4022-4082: -2.13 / 6.05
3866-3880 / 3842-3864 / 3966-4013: 0.79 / 5.16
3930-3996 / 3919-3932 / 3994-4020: 9.45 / 5.09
